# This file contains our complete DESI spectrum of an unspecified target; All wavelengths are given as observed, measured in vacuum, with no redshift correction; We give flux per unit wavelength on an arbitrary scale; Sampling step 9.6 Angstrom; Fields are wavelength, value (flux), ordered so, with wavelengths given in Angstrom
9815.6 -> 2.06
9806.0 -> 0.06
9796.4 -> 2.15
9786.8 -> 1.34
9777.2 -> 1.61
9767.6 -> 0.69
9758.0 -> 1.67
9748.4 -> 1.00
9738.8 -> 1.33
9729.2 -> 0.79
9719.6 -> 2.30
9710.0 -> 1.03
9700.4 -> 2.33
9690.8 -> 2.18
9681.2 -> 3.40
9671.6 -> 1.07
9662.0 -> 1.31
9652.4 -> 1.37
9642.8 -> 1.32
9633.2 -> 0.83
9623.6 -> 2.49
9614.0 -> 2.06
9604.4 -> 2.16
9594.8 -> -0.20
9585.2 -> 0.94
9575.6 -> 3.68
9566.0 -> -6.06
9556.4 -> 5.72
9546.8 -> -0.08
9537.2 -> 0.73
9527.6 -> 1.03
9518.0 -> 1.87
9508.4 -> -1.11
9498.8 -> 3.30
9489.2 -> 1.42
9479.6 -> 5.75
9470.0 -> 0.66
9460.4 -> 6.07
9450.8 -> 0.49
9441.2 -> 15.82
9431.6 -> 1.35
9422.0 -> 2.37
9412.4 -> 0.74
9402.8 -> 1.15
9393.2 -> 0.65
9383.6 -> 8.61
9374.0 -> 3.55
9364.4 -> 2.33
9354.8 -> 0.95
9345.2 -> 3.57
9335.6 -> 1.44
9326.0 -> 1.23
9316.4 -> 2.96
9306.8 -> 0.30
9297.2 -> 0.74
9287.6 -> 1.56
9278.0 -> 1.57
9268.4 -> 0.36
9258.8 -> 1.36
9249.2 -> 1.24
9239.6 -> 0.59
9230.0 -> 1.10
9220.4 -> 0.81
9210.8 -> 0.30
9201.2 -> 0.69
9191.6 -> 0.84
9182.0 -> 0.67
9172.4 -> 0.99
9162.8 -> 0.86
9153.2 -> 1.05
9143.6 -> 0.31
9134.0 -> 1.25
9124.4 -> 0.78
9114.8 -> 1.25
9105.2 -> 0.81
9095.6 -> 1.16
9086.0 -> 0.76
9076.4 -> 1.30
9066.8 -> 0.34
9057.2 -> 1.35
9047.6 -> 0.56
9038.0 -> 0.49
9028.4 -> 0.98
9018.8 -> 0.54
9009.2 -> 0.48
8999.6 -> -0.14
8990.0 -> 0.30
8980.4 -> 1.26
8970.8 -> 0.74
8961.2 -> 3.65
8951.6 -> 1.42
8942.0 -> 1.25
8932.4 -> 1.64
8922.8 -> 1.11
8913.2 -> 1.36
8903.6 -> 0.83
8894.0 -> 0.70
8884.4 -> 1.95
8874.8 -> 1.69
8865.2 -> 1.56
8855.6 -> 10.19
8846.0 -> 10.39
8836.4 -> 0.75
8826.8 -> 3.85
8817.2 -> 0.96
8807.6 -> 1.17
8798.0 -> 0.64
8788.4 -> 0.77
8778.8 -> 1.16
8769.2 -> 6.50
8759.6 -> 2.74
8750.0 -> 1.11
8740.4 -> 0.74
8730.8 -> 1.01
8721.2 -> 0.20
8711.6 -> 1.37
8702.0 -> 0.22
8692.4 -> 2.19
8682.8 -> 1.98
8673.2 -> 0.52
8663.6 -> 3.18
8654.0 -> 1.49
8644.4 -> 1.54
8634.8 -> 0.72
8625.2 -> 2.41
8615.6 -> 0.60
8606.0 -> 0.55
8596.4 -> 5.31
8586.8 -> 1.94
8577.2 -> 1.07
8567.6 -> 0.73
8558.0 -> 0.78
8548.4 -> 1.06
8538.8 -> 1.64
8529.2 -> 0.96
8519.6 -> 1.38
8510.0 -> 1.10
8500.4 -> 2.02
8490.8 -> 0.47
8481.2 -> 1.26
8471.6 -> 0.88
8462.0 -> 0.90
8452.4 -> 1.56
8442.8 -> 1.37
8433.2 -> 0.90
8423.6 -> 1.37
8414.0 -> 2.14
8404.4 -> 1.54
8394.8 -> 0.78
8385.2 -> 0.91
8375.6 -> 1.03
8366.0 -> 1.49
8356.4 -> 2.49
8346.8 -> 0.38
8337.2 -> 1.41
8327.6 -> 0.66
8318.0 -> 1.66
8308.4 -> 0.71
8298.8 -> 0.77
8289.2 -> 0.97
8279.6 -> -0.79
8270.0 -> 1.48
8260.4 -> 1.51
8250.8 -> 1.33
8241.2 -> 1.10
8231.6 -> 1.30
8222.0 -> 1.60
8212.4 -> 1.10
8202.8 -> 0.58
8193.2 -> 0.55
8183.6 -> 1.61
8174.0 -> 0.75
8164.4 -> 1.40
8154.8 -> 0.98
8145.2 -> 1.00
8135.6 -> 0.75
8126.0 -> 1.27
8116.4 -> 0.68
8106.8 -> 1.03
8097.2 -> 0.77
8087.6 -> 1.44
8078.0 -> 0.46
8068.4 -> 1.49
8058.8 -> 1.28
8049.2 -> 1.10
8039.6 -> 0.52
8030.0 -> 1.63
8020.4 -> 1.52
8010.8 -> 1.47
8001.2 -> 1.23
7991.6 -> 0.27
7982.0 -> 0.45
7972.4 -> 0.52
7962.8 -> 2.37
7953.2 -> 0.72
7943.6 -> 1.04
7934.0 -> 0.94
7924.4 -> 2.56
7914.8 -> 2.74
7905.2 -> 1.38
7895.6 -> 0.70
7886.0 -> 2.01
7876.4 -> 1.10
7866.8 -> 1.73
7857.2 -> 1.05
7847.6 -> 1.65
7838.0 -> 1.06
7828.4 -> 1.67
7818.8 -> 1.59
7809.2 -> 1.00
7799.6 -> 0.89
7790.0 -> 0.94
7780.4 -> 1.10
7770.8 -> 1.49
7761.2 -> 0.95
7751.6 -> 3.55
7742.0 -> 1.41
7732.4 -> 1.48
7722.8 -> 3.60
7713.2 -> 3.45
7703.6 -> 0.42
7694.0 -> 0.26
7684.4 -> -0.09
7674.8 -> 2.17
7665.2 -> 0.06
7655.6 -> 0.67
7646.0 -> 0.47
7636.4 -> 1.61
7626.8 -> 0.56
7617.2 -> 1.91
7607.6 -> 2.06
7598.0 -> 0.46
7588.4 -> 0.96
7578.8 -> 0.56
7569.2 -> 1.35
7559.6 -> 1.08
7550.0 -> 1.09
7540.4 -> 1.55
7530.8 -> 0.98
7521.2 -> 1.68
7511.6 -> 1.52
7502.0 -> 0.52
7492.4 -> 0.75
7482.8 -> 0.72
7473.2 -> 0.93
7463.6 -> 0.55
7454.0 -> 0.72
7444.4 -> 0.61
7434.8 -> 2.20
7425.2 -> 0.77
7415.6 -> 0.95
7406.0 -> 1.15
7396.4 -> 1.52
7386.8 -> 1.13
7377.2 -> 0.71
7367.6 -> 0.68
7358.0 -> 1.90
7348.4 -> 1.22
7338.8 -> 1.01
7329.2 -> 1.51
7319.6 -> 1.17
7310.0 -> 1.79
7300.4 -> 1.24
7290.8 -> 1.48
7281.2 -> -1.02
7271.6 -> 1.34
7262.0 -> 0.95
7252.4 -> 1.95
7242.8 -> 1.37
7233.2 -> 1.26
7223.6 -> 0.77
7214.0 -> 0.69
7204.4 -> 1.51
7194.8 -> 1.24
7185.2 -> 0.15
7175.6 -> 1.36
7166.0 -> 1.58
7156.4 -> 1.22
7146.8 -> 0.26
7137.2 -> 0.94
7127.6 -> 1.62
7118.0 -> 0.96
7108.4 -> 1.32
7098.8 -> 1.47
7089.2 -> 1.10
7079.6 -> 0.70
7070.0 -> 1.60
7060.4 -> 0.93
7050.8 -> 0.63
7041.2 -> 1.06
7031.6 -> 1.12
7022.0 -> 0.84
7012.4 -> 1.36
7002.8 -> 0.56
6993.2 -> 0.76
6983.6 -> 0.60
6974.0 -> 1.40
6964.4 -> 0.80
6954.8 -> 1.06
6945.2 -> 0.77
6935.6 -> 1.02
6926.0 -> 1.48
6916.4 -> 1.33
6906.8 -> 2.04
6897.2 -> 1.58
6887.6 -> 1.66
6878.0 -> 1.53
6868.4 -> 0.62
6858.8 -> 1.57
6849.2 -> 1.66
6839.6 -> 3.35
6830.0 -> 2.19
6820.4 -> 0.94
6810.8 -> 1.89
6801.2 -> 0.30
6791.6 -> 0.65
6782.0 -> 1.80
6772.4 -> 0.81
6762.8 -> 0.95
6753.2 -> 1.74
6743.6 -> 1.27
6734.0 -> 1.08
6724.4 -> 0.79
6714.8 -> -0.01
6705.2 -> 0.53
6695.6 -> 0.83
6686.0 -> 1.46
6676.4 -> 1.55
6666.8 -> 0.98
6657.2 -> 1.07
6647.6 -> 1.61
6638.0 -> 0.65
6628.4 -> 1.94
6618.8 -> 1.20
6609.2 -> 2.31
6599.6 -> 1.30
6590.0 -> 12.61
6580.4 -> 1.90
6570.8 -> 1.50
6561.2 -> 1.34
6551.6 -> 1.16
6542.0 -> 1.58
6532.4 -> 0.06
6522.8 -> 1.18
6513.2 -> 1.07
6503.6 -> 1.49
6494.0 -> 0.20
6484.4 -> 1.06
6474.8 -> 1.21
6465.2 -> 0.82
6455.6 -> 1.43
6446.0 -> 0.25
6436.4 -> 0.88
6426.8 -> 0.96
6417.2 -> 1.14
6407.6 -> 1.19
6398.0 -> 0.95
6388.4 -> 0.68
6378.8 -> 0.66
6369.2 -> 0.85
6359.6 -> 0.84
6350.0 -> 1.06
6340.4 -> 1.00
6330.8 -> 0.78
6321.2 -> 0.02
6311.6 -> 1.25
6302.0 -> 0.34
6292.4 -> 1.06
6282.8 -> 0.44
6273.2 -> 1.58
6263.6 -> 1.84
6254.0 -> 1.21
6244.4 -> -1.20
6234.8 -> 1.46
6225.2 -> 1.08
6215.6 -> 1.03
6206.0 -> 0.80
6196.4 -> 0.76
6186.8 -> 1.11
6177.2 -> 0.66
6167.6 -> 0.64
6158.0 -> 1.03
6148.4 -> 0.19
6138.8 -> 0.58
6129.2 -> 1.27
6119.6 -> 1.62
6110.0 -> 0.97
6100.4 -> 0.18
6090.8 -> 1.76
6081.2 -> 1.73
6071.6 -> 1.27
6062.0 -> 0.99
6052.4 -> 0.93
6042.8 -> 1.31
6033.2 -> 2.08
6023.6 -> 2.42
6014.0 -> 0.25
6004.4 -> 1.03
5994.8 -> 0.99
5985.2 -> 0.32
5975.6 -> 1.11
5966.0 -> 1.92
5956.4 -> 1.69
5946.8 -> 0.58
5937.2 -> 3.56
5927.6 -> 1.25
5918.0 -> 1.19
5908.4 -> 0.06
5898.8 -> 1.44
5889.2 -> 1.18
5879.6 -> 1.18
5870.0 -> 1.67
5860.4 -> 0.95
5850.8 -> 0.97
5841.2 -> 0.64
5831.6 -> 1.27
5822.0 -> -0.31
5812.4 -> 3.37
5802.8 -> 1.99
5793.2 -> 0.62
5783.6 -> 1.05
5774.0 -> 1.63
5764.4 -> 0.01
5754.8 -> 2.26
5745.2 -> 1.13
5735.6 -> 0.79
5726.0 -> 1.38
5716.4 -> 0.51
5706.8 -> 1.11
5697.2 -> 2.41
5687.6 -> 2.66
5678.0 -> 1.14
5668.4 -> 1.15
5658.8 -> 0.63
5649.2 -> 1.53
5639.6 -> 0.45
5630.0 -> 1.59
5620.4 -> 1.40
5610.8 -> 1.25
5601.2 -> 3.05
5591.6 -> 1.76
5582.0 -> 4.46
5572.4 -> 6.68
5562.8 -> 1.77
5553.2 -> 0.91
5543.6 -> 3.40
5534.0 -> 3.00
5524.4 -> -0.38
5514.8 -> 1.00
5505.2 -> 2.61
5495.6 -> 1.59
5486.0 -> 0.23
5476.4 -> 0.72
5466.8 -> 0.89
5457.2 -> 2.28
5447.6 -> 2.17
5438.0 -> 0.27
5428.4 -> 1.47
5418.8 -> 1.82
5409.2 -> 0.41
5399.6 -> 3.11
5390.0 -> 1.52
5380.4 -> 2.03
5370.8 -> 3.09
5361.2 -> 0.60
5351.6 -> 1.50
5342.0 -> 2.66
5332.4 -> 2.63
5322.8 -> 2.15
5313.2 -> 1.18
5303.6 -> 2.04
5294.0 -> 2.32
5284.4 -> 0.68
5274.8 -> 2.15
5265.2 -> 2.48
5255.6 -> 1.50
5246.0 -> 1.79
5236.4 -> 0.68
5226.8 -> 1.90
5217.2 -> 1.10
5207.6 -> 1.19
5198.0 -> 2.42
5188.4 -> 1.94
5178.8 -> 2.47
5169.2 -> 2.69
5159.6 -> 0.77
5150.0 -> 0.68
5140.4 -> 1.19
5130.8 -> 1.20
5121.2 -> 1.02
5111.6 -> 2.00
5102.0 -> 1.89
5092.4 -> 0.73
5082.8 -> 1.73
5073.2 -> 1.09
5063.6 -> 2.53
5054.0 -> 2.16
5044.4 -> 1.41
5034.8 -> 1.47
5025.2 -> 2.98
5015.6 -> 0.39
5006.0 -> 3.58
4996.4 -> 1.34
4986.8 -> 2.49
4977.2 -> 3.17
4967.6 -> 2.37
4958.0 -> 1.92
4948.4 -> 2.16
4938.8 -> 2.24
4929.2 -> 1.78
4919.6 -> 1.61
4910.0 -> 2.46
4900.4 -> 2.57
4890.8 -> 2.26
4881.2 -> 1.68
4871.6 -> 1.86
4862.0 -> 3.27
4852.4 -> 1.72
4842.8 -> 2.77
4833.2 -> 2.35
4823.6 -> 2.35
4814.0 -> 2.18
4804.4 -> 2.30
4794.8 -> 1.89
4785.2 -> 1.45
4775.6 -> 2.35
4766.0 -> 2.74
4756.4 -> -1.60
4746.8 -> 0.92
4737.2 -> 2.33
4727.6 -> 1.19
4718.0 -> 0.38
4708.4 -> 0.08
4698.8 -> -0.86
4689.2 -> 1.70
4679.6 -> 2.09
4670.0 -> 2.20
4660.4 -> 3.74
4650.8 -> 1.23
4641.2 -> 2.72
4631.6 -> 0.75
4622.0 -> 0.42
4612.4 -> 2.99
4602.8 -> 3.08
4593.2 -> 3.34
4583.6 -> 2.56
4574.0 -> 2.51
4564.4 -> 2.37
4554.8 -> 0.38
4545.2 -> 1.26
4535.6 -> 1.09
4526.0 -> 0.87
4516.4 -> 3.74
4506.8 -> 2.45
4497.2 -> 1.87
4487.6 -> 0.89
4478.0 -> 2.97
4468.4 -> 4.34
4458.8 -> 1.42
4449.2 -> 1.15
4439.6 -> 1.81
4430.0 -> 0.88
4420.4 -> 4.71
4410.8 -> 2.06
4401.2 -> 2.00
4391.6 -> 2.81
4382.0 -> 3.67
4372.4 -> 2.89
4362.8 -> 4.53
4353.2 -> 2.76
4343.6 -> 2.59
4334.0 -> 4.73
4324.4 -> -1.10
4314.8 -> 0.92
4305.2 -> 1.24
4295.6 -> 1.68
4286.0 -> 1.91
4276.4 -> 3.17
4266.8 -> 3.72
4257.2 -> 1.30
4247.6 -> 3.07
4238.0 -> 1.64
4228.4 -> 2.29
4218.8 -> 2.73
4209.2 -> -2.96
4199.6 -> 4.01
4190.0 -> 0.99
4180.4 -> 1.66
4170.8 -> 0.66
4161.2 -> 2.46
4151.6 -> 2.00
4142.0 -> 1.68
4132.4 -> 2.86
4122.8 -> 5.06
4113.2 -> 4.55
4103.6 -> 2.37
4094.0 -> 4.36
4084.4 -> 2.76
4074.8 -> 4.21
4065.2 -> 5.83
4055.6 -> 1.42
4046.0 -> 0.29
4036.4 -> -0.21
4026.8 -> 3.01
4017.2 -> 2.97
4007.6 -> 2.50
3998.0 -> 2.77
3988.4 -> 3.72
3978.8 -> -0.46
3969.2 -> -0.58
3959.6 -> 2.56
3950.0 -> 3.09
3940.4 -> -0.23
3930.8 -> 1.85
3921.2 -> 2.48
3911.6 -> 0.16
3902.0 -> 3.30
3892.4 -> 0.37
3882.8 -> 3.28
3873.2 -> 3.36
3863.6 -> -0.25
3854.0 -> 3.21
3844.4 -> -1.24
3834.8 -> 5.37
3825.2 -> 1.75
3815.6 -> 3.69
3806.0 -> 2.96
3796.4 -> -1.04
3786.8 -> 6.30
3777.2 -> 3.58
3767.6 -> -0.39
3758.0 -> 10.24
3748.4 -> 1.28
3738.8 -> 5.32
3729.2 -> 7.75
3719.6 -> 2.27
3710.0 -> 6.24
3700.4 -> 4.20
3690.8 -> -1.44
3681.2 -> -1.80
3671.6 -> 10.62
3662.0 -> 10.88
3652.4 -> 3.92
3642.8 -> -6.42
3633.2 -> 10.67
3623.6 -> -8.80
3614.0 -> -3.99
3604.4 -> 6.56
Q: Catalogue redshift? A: 0.767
